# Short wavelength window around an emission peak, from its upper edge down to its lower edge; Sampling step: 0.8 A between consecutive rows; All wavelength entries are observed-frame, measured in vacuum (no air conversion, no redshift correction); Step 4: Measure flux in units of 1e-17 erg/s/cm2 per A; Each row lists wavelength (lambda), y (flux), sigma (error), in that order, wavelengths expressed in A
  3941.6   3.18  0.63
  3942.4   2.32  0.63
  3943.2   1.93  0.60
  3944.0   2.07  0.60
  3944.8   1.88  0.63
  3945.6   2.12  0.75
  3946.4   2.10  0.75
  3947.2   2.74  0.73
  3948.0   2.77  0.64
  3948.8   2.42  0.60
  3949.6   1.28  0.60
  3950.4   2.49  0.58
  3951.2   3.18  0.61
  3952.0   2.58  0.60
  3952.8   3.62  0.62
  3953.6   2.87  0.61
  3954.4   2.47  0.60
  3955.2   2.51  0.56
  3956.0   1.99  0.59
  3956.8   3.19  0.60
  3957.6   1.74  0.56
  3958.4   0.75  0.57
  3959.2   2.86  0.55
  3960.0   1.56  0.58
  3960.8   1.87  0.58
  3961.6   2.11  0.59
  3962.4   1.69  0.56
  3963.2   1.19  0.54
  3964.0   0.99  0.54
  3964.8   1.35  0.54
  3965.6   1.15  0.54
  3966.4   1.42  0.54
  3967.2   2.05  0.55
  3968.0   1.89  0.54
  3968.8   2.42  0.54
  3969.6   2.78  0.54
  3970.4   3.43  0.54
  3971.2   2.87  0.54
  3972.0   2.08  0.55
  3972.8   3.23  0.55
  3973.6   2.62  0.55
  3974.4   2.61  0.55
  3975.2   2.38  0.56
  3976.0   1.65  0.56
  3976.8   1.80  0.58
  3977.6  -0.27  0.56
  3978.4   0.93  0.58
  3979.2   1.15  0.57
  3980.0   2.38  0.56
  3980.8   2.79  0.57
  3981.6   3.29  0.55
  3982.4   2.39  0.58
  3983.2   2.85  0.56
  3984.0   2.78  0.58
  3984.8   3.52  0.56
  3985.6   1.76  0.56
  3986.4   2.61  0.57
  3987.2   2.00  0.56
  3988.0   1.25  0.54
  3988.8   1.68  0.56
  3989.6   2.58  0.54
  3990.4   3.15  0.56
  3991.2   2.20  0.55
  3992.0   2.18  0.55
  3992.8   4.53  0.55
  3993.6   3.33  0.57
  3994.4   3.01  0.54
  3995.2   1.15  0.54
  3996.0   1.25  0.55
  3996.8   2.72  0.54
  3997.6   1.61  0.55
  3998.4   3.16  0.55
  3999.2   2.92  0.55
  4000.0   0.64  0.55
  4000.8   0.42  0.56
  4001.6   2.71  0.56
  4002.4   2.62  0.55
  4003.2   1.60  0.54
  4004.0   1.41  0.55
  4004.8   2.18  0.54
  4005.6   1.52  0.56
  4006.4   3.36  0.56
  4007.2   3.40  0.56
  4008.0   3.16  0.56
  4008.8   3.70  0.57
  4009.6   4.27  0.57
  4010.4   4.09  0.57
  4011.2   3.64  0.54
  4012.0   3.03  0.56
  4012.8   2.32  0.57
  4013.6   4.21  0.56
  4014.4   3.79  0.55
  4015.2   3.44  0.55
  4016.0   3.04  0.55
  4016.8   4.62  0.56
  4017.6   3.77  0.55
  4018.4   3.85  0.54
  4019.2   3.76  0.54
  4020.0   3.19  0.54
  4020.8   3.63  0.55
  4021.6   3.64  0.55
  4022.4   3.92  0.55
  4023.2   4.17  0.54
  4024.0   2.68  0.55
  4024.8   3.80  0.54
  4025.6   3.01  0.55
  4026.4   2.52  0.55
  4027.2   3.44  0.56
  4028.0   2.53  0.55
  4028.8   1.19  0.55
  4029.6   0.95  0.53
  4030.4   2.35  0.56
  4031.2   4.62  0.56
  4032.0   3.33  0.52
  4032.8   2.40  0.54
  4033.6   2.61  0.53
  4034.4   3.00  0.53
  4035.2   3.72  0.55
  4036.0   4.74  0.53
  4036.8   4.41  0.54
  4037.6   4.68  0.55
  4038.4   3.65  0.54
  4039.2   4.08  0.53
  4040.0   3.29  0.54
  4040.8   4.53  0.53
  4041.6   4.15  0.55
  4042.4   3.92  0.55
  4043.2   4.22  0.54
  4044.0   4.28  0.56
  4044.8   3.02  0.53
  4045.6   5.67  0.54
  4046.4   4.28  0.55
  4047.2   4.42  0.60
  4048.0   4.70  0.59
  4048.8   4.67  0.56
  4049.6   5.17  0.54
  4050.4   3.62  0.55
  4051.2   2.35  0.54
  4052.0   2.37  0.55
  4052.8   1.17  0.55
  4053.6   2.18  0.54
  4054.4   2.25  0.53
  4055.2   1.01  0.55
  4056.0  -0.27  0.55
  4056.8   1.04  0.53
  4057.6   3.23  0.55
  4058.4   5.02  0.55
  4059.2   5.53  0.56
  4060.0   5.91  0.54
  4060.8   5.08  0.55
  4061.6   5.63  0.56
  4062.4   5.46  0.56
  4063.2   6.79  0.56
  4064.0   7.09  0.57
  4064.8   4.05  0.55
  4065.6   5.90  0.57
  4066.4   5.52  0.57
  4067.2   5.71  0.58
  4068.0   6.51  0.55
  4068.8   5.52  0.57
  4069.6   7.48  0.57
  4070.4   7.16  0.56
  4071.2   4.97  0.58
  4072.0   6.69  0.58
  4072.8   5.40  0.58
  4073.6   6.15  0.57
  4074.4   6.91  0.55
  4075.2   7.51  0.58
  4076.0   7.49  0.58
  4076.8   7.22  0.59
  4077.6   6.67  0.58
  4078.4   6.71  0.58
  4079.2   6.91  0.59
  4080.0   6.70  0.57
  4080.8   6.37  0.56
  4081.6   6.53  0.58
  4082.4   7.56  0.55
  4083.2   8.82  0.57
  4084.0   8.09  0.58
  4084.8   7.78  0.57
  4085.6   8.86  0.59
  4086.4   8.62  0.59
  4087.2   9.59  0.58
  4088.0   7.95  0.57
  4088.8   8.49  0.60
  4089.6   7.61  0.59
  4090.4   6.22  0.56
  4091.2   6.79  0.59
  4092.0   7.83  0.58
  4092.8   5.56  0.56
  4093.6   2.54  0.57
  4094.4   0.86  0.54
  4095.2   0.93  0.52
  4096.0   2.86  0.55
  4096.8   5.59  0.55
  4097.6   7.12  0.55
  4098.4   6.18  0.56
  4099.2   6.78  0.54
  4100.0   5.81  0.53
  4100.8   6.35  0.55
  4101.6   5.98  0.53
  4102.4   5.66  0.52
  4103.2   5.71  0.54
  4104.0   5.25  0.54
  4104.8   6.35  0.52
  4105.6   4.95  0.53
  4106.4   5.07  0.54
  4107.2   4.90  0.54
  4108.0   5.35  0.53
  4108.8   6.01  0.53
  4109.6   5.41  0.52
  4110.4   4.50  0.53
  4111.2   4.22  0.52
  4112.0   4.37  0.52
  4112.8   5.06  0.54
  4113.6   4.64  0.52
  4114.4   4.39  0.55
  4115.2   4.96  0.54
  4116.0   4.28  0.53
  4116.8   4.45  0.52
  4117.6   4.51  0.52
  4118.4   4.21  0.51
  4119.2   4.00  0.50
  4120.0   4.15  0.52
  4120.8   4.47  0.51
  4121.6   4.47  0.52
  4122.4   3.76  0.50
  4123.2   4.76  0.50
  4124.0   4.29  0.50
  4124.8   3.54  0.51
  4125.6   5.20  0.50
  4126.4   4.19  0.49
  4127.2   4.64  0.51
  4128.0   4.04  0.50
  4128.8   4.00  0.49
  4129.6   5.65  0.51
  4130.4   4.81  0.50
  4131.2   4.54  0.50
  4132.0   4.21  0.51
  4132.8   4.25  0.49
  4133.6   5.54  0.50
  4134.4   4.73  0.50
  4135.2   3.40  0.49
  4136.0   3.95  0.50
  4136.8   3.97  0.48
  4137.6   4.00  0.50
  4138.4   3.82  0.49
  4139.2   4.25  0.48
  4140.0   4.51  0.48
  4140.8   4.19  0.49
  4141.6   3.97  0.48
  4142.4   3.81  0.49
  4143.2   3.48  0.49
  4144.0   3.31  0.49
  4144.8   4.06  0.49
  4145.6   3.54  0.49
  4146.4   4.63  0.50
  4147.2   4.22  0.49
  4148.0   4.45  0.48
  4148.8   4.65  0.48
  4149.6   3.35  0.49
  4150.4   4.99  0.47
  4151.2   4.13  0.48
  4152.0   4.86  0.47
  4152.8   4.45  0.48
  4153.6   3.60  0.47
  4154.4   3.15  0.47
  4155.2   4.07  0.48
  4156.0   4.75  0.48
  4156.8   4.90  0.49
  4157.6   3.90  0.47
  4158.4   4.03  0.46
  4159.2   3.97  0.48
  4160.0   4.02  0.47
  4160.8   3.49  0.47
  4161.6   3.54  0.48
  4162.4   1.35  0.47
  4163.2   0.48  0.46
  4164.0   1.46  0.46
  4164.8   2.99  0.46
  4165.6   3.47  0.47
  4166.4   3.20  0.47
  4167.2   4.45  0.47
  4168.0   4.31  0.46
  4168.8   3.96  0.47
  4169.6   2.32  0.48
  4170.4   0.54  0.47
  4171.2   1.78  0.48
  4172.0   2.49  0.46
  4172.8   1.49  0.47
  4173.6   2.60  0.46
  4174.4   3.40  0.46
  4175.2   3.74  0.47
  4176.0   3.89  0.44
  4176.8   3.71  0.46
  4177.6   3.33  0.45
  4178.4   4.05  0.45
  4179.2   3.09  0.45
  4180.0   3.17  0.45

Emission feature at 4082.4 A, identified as Ly-alpha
